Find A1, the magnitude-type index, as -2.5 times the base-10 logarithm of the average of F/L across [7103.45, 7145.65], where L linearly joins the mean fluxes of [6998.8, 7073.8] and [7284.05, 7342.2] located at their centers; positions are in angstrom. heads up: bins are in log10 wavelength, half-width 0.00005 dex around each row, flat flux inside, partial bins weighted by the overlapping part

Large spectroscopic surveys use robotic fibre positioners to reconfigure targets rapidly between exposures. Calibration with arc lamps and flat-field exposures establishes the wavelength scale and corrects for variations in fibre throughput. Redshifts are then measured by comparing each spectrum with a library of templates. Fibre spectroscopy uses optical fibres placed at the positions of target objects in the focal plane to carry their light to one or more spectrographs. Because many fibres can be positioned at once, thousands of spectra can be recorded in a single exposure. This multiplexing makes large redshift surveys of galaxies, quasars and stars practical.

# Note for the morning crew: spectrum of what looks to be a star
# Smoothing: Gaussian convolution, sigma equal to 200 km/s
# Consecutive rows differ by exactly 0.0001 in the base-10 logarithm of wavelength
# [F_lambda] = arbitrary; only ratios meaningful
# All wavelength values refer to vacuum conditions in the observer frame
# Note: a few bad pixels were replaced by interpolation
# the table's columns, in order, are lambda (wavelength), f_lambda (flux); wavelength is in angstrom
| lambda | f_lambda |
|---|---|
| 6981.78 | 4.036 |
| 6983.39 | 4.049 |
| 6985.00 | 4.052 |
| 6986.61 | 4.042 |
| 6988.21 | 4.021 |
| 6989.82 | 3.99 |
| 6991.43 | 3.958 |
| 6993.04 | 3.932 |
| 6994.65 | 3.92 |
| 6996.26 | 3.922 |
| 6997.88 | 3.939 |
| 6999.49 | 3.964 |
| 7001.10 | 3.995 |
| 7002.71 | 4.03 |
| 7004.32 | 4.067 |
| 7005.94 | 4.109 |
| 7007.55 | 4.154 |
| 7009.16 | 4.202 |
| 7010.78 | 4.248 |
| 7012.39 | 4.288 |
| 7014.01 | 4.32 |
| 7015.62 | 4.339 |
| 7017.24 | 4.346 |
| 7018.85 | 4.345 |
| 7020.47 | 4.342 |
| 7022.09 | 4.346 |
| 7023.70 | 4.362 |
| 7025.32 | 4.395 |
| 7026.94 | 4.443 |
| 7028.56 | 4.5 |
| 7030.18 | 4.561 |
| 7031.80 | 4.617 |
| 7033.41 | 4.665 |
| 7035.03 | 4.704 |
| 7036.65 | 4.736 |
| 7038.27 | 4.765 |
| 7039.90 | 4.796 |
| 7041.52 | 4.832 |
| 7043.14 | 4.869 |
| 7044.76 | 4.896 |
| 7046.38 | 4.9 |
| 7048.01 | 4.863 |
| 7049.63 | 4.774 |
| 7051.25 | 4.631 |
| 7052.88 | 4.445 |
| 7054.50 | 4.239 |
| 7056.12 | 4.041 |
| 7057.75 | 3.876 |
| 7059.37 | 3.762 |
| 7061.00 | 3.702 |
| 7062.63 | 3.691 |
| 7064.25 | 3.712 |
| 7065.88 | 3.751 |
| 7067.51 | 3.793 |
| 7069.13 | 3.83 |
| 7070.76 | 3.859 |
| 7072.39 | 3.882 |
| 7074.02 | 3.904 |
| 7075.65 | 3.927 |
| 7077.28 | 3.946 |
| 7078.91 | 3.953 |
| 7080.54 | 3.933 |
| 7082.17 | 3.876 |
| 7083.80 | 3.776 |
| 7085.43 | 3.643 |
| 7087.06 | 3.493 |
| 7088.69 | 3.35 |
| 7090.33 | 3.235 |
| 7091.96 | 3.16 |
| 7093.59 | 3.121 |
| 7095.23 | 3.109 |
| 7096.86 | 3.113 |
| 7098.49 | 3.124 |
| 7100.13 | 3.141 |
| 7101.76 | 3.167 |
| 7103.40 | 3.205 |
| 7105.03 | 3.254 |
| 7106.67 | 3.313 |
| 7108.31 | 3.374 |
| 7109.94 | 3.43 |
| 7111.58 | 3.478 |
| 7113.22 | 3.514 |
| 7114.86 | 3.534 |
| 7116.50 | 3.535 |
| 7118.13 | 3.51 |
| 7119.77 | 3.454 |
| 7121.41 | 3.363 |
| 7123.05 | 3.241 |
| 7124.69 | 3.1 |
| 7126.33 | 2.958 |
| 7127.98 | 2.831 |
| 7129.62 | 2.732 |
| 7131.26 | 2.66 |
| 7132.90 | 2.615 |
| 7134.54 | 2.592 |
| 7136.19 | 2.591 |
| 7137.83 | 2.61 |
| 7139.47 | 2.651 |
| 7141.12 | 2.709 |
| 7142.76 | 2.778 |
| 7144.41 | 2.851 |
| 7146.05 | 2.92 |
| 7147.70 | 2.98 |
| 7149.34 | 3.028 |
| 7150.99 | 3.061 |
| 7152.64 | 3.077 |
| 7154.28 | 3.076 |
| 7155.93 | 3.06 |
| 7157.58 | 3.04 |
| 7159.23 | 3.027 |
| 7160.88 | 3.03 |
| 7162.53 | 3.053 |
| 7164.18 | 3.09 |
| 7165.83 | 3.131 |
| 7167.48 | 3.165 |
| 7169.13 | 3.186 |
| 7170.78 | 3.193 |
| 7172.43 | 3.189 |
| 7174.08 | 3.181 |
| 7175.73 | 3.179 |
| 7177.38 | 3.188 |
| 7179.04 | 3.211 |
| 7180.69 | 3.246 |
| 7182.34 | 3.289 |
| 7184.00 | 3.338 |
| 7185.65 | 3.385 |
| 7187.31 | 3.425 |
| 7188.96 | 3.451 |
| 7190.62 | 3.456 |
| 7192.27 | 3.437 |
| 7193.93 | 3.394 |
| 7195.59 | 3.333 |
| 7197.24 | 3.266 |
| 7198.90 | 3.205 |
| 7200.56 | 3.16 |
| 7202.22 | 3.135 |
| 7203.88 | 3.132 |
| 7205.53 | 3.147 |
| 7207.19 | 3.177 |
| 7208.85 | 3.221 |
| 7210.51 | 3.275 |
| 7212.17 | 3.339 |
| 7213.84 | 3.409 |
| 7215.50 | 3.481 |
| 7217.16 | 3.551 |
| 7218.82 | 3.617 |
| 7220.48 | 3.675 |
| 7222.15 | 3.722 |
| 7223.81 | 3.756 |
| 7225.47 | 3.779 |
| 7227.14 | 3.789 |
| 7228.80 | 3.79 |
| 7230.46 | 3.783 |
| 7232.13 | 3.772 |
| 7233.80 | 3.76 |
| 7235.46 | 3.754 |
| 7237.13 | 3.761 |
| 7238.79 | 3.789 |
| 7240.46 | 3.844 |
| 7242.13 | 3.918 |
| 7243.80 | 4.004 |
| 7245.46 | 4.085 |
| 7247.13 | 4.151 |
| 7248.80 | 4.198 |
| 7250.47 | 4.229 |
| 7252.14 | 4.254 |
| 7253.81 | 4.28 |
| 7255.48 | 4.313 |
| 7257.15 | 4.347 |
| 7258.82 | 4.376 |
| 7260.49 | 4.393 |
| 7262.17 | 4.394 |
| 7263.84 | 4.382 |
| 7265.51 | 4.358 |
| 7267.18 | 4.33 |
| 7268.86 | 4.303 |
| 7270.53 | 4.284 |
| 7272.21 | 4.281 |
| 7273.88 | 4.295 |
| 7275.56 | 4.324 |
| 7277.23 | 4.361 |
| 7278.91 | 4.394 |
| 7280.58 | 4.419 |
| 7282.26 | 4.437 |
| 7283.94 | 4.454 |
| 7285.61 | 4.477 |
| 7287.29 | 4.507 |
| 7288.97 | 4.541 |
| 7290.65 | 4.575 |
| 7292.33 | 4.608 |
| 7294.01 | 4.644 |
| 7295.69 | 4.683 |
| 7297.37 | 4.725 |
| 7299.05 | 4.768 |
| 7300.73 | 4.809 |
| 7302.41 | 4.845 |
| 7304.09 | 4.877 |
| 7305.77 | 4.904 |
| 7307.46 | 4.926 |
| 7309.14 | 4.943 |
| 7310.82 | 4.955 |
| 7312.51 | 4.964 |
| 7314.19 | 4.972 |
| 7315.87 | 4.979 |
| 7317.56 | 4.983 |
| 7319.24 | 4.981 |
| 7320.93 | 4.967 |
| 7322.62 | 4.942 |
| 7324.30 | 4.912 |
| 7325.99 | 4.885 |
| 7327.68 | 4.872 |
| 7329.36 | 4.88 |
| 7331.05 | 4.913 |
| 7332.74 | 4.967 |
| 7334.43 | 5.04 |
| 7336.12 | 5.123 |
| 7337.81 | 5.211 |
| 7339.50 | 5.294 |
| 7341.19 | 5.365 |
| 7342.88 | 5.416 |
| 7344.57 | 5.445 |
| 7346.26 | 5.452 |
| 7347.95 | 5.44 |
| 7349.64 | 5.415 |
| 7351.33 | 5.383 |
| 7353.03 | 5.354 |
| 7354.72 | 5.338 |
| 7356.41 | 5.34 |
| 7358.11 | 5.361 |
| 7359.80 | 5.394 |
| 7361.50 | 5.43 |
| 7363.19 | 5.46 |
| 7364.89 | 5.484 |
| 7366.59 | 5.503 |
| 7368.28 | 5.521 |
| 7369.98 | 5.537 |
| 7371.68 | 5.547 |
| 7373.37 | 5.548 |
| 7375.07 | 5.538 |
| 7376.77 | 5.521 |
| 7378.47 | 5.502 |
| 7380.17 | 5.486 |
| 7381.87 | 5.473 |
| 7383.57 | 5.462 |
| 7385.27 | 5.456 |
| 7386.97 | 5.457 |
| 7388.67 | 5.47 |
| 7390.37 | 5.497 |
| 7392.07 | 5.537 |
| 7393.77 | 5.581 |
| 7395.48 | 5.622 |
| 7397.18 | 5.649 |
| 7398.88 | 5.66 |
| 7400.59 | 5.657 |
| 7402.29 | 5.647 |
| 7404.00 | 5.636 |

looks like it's 0.41 mag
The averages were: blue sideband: 4.3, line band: 3.07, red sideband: 4.88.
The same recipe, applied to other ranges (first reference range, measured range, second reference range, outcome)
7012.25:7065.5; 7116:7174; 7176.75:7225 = 0.234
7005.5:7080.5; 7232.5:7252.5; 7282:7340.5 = 0.186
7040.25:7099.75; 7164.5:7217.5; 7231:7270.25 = 0.234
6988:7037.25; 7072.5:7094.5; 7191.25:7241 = 0.099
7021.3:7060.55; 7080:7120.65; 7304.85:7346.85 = 0.341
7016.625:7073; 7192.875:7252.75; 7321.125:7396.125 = 0.331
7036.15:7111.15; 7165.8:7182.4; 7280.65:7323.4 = 0.313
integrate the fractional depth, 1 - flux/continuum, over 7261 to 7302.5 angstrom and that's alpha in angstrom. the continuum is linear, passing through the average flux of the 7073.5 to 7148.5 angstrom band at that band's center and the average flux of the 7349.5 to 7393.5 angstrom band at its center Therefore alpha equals 1.9 angstrom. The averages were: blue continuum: 3.23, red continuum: 5.46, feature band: 4.48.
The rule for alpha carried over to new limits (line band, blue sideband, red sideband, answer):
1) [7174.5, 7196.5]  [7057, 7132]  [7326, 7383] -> 4.2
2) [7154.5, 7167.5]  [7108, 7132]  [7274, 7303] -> 1.8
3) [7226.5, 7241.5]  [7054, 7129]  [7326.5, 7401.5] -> 2.4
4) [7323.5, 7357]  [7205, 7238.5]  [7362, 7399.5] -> -1.1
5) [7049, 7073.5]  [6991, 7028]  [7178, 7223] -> -0.2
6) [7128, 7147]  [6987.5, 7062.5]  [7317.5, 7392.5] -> 8.0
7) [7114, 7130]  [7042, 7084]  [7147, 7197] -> 1.7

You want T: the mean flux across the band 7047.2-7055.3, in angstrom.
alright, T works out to 4.59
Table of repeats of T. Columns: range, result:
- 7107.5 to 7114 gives 3.45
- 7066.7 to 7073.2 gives 3.84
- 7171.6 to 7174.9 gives 3.19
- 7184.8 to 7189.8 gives 3.42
